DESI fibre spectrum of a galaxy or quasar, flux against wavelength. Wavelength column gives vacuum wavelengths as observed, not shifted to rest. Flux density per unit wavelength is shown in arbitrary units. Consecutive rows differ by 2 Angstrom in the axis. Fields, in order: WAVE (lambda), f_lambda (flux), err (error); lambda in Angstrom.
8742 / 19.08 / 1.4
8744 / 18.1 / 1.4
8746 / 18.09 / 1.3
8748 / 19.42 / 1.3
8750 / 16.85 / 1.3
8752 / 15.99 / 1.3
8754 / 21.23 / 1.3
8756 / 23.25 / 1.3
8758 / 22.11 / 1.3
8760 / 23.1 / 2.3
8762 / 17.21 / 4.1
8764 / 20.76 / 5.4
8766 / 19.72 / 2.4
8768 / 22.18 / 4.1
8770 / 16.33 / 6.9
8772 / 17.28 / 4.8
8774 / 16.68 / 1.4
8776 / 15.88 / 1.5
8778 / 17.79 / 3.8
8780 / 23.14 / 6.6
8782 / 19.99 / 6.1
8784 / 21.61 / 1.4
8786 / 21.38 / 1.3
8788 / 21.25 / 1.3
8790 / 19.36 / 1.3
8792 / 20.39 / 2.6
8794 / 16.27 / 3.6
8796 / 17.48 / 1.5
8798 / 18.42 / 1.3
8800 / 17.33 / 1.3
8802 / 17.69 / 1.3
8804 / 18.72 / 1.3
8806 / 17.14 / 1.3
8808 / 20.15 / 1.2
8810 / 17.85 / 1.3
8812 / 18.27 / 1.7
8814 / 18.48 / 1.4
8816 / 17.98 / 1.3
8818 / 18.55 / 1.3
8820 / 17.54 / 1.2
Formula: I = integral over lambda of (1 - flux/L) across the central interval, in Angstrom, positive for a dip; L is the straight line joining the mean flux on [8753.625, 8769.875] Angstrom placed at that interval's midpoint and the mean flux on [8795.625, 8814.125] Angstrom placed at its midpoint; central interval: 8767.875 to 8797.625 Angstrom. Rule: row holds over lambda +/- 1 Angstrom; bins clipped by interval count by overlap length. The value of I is 0.8 Angstrom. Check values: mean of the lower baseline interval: 20.9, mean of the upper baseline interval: 18.2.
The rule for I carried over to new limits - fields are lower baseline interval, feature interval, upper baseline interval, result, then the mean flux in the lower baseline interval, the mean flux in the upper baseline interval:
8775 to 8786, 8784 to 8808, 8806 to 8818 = 0.37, 19.8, 18.4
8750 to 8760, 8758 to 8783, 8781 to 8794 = 1.39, 20.5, 20.3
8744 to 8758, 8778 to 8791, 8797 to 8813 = -1.58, 19.3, 18.2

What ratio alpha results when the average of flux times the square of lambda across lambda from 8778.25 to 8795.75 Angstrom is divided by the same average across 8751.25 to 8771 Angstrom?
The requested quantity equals 1.00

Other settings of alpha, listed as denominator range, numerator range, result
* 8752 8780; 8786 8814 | 0.96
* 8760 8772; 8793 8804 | 0.91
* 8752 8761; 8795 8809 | 0.84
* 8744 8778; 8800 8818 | 0.97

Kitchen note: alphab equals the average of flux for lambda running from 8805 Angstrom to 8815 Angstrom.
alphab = 18.4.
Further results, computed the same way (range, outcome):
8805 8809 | 18.6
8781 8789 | 21.1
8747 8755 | 18.4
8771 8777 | 16.6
